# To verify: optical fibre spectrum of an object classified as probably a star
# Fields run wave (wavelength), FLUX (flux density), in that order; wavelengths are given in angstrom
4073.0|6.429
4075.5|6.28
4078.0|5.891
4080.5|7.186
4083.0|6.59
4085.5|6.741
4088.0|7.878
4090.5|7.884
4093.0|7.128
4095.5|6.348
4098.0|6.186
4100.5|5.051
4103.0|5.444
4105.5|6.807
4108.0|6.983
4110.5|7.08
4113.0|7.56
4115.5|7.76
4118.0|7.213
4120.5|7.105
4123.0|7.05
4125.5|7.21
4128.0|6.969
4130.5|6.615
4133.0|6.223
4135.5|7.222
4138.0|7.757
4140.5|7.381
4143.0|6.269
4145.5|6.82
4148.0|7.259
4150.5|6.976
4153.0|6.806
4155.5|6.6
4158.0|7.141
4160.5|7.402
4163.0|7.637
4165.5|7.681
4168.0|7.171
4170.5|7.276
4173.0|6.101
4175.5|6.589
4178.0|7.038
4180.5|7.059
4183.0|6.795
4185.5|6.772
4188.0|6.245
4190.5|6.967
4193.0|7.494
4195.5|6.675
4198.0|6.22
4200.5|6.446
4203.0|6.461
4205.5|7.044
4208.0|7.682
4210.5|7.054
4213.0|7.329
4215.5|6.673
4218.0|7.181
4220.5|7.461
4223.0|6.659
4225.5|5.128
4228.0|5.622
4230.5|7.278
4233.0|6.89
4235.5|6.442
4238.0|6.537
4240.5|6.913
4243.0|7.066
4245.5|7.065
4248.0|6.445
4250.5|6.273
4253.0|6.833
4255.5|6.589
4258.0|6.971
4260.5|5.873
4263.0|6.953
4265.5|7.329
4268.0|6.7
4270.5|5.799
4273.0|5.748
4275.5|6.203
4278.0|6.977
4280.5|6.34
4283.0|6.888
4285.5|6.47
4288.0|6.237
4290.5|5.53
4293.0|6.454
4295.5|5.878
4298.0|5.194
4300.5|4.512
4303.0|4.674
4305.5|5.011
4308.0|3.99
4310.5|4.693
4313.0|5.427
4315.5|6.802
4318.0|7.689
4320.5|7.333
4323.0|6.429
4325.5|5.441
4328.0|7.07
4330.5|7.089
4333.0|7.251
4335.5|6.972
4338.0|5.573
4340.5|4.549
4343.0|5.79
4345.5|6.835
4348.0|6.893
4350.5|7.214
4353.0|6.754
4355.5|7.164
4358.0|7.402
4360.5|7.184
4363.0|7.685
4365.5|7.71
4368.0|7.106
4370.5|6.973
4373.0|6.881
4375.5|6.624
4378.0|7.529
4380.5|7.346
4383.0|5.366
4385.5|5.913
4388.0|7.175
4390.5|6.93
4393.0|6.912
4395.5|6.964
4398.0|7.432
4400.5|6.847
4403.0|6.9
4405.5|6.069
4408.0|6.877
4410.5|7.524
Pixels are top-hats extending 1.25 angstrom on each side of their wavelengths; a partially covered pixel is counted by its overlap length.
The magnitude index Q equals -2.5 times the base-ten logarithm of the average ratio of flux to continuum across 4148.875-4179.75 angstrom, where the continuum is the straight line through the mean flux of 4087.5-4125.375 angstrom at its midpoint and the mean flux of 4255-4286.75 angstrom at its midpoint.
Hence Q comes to -0.04 mag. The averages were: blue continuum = 6.89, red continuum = 6.52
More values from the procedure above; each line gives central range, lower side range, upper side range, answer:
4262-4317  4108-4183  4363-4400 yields 0.18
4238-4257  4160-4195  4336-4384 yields 0.03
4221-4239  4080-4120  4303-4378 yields 0.04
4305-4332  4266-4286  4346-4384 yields 0.10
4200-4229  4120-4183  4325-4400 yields 0.03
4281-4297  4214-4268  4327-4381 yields 0.09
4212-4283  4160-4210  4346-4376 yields 0.06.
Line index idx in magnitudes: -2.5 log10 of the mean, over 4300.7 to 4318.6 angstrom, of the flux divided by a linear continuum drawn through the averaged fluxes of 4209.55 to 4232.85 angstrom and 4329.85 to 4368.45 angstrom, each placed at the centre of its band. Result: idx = 0.26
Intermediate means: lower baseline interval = 6.71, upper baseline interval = 6.81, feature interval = 5.33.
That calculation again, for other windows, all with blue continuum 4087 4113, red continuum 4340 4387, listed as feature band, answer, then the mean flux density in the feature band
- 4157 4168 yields -0.11 mag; 7.44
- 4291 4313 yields 0.31 mag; 5.09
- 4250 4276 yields 0.05 mag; 6.49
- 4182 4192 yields 0.01 mag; 6.71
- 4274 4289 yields 0.05 mag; 6.51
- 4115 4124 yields -0.08 mag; 7.25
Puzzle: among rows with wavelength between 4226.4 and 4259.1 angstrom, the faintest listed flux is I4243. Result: 5.622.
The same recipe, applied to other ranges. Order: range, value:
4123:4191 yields 6.101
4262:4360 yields 3.99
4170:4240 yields 5.128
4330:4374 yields 4.549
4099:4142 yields 5.051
